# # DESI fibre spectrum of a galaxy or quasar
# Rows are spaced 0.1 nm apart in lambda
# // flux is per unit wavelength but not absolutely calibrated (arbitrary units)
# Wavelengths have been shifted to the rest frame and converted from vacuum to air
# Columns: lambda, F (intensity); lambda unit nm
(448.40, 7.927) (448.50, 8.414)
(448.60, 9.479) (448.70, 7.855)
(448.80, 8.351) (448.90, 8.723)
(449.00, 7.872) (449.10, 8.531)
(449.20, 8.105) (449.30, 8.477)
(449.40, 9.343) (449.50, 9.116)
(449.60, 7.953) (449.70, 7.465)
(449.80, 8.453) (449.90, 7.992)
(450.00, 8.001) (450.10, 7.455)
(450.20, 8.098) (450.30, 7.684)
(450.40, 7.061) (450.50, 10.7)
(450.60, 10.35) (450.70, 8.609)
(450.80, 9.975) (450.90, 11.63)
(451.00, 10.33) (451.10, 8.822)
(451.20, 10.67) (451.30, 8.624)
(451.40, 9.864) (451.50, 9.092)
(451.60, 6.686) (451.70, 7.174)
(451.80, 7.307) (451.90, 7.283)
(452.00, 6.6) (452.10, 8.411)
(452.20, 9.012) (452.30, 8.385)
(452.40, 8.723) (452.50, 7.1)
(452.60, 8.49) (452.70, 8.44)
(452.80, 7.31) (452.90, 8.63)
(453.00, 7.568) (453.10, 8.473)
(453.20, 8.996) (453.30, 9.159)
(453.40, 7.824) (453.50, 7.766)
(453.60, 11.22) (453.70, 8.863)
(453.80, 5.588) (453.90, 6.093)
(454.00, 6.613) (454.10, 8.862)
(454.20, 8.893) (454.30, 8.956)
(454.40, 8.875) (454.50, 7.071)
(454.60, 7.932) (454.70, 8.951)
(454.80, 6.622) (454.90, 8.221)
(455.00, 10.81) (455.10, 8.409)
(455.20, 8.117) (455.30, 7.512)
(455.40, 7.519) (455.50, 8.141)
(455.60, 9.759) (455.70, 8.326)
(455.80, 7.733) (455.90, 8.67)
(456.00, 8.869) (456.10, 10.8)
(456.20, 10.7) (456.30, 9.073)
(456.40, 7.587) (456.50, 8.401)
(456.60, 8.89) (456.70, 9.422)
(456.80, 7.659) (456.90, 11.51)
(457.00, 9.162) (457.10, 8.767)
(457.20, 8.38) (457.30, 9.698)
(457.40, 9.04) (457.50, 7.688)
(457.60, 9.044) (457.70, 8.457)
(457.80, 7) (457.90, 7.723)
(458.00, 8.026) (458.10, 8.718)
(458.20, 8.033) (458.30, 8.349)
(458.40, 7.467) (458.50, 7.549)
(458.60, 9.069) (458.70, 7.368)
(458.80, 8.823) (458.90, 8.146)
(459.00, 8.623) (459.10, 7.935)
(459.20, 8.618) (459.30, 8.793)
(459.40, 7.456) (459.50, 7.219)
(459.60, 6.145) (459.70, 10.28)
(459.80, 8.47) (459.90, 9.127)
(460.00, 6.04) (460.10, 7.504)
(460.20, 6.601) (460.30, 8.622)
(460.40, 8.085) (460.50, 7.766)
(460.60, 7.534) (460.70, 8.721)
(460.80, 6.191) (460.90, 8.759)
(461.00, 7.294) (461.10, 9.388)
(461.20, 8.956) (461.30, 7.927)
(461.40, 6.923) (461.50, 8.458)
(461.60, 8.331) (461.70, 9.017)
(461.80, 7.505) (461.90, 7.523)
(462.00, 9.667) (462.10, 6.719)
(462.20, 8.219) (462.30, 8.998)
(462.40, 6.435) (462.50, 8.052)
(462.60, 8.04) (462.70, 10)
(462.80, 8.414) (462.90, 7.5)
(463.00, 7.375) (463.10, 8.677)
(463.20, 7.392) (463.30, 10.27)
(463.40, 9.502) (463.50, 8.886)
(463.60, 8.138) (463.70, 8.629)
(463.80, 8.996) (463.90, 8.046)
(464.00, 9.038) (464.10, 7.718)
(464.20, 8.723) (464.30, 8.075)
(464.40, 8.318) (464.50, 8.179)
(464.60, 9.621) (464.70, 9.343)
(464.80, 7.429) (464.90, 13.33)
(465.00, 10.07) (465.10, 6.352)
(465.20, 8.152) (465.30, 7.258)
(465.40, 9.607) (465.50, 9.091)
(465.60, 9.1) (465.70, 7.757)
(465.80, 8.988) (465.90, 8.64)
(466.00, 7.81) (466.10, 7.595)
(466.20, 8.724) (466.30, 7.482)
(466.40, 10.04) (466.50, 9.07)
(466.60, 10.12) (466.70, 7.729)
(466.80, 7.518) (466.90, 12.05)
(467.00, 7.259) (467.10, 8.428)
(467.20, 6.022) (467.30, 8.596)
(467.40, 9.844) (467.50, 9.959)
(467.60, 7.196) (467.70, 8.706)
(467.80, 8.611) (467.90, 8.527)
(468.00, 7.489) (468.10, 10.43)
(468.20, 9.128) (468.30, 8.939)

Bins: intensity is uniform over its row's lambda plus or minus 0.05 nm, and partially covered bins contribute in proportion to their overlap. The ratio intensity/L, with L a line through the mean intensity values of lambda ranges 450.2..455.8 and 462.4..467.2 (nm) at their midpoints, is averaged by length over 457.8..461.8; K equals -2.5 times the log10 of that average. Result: 0.06 mag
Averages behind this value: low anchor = 8.43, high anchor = 8.6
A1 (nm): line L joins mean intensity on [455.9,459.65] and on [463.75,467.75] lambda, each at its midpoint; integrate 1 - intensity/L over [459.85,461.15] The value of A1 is 0.111 nm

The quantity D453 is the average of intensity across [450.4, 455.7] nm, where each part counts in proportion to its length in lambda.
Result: 8.47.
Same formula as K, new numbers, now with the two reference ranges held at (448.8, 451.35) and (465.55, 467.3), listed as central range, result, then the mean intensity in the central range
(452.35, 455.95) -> 0.06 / 8.23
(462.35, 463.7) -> 0.02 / 8.37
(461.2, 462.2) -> 0.07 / 8.07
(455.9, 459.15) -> 0.00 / 8.62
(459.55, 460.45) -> 0.10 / 7.87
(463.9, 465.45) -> -0.03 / 8.72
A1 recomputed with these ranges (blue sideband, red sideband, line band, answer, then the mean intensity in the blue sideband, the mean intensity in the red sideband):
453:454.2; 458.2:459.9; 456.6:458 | -0.10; 8.14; 8.17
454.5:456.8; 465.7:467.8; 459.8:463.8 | 0.20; 8.6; 8.57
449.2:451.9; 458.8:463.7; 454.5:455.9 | 0.03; 8.69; 8.14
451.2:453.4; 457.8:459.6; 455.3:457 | -0.17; 8.21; 8.03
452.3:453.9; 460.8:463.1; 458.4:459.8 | 0.00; 8.21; 8.13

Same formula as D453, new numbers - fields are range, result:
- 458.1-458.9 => 8.14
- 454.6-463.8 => 8.34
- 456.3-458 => 8.65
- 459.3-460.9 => 7.78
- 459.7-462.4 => 8.03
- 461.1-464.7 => 8.38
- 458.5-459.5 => 8.22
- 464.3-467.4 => 8.67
